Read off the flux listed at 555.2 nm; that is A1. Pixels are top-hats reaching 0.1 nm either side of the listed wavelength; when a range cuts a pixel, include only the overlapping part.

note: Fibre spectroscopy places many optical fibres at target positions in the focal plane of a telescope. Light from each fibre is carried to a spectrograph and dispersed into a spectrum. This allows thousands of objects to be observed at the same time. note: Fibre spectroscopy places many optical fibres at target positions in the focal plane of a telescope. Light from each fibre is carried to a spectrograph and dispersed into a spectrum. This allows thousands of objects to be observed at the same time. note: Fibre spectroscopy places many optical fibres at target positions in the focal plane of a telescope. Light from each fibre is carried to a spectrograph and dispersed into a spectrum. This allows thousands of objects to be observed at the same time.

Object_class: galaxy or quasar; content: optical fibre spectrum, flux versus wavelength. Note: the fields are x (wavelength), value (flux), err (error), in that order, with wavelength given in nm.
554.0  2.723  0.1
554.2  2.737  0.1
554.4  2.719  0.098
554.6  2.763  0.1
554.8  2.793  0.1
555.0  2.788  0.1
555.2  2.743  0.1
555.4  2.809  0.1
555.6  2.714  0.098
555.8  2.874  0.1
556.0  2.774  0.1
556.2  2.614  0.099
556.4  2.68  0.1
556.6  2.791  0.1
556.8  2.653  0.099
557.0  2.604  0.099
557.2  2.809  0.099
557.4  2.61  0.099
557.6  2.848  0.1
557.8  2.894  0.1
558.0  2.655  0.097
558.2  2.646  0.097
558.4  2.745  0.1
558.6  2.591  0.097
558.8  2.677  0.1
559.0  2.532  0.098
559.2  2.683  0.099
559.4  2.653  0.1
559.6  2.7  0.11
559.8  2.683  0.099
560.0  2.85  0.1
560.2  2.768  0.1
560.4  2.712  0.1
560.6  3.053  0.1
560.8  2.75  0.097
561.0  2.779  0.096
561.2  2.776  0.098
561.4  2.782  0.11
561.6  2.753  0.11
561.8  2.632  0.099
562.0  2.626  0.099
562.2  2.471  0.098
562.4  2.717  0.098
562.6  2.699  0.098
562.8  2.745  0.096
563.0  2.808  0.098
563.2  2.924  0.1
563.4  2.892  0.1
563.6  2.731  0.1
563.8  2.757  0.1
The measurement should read 2.743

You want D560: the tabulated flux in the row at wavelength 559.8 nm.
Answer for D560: 2.683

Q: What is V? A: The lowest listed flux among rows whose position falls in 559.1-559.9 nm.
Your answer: 2.653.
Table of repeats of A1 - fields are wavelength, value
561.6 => 2.753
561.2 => 2.776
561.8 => 2.632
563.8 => 2.757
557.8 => 2.894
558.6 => 2.591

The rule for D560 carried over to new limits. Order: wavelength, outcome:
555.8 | 2.874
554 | 2.723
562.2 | 2.471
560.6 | 3.053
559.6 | 2.7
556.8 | 2.653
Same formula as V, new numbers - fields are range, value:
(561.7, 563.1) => 2.471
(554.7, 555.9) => 2.714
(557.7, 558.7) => 2.591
